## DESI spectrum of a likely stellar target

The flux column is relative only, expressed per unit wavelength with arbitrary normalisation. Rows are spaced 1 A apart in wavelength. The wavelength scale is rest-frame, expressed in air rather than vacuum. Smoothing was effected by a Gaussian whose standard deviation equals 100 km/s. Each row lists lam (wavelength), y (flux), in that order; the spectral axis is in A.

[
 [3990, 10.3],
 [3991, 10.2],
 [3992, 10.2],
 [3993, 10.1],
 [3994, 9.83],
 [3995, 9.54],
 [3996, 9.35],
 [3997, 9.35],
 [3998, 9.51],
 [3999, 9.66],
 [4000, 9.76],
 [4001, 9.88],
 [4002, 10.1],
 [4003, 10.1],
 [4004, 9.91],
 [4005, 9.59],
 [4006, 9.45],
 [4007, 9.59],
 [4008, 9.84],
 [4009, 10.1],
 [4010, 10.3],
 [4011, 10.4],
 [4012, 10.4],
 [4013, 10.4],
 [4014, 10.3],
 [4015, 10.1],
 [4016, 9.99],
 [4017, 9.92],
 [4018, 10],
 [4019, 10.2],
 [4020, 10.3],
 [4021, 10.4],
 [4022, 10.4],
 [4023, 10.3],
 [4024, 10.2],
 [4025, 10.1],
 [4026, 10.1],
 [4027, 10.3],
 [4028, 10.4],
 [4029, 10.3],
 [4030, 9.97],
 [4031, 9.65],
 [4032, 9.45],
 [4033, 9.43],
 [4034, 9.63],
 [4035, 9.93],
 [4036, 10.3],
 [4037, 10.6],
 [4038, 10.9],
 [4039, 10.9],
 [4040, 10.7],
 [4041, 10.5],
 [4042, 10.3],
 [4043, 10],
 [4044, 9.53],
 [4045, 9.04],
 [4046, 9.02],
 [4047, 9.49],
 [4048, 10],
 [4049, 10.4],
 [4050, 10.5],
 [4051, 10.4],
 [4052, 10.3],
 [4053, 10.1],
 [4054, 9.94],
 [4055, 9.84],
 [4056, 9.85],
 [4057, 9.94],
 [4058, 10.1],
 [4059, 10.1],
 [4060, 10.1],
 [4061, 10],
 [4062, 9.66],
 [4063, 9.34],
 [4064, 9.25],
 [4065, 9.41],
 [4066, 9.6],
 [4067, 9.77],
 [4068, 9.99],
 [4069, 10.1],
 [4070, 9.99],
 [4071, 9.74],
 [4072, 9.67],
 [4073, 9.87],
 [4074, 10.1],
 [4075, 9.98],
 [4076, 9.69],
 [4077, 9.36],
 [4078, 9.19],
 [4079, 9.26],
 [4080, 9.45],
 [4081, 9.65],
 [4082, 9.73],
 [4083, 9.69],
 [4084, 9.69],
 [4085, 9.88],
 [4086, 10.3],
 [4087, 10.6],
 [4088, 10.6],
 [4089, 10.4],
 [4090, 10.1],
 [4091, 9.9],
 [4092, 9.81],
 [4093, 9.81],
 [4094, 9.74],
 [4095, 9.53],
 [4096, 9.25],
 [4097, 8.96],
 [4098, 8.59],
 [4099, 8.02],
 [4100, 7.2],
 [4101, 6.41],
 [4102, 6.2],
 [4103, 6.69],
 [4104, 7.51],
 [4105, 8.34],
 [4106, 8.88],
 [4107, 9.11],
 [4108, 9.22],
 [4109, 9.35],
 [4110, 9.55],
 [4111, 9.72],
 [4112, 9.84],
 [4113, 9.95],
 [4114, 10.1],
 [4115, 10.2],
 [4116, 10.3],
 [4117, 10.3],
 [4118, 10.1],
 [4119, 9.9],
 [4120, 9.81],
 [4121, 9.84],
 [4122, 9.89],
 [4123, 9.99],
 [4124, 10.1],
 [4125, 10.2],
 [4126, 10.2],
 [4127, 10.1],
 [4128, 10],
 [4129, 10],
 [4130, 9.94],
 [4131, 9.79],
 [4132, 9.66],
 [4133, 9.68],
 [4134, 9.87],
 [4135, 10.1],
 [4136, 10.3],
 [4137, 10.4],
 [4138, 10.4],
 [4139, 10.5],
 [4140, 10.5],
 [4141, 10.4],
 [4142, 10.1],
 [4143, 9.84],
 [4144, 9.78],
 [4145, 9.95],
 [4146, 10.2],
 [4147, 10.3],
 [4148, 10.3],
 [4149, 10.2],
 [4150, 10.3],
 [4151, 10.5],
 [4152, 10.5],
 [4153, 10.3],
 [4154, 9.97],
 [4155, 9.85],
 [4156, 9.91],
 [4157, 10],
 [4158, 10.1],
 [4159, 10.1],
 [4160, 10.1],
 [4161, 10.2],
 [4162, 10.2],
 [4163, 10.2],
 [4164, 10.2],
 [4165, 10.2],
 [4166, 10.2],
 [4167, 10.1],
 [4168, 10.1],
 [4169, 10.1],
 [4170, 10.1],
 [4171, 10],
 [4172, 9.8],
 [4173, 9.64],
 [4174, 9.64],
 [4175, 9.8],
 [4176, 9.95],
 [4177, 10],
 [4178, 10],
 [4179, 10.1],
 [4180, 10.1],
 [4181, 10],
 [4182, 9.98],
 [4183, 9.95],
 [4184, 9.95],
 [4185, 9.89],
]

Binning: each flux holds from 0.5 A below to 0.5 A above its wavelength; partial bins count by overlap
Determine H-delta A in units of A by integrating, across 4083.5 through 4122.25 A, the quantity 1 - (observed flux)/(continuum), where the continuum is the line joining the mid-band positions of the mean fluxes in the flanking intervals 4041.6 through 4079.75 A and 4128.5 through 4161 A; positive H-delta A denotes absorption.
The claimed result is 2.5 A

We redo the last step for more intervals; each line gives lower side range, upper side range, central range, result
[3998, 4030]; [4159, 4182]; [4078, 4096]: 0.4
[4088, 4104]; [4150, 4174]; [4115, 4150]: -2.2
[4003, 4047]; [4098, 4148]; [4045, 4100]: 0.5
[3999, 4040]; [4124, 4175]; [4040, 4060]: 0.2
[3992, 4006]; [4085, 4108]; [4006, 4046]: -2.5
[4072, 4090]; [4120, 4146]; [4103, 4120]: 0.9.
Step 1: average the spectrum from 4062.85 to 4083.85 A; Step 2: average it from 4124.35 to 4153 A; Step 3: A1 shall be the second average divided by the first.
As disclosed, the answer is 1.0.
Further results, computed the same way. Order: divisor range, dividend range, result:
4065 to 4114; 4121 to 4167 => 1.08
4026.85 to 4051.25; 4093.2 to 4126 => 0.91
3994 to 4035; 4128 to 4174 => 1.01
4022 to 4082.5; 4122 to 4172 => 1.02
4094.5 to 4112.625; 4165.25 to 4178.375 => 1.18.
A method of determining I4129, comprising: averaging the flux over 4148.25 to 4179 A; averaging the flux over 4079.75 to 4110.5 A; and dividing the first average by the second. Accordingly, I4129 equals 1.11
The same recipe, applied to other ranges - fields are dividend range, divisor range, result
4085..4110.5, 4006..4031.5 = 0.89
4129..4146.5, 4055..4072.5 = 1.03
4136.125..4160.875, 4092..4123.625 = 1.12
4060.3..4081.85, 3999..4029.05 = 0.96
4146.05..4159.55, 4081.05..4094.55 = 1.02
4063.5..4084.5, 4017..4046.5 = 0.96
